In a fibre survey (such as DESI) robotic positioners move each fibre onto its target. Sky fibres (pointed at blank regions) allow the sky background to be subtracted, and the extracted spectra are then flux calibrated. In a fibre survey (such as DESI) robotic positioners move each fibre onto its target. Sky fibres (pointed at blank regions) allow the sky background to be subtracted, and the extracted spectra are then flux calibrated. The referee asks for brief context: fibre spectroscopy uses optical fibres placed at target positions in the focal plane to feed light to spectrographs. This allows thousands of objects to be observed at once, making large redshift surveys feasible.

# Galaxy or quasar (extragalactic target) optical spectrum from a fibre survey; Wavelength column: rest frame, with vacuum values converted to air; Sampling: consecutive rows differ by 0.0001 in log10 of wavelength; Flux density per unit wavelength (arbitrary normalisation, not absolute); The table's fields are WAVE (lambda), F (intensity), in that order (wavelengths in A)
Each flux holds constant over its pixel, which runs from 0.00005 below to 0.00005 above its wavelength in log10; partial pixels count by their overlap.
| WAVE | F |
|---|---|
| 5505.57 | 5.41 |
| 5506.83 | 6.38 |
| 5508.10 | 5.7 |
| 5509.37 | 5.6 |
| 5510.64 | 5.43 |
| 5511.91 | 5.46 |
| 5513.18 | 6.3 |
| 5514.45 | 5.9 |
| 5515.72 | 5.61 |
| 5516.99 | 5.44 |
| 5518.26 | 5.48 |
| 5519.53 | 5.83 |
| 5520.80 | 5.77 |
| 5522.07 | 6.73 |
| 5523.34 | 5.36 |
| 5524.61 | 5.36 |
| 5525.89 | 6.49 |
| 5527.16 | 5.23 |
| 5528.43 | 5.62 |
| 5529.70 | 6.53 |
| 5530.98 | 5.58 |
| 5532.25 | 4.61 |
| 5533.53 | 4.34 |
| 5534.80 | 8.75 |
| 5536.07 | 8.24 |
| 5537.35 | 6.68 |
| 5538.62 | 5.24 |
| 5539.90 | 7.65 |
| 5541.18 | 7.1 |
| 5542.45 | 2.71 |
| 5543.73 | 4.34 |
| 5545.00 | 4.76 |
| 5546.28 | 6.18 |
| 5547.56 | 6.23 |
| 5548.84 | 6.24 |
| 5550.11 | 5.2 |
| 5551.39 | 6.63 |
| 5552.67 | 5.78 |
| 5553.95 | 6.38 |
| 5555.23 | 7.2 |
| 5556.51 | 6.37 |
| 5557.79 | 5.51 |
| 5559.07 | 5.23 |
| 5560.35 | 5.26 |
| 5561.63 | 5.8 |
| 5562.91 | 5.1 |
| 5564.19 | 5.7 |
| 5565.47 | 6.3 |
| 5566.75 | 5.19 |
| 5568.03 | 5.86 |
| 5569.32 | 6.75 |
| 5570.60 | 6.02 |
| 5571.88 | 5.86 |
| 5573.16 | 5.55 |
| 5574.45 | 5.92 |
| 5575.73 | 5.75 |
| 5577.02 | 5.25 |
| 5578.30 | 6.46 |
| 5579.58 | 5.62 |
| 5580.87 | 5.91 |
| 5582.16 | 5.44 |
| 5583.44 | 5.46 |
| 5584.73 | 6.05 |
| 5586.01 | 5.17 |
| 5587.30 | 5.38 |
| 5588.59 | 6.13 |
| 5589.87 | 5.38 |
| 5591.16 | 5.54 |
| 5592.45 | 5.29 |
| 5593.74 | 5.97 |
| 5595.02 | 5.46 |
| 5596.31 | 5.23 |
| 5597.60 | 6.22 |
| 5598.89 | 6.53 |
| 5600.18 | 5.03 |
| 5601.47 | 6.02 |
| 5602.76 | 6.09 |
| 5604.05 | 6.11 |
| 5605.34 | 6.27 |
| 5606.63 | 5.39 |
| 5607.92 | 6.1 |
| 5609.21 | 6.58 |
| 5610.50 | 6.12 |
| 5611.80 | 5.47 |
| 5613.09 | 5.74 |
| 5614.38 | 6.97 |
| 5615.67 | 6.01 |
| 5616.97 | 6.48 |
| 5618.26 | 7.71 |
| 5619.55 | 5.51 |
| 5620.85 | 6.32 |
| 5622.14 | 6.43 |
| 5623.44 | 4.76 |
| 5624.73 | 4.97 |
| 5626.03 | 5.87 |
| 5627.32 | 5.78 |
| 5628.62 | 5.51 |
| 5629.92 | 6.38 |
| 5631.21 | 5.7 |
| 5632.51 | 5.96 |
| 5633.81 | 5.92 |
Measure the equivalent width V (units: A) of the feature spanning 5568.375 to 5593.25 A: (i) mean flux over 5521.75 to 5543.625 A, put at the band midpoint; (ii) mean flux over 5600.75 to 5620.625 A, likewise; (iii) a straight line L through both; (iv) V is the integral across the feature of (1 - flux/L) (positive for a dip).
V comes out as 1.4 A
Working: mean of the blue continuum 5.96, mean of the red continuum 6.17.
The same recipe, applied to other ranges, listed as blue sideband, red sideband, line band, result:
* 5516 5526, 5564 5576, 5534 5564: -0.87 A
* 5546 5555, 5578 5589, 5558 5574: 0.58 A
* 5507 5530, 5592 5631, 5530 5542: -1.25 A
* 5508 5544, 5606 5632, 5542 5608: 2.22 A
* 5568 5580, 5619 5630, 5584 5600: 0.43 A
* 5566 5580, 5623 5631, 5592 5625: -1.74 A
